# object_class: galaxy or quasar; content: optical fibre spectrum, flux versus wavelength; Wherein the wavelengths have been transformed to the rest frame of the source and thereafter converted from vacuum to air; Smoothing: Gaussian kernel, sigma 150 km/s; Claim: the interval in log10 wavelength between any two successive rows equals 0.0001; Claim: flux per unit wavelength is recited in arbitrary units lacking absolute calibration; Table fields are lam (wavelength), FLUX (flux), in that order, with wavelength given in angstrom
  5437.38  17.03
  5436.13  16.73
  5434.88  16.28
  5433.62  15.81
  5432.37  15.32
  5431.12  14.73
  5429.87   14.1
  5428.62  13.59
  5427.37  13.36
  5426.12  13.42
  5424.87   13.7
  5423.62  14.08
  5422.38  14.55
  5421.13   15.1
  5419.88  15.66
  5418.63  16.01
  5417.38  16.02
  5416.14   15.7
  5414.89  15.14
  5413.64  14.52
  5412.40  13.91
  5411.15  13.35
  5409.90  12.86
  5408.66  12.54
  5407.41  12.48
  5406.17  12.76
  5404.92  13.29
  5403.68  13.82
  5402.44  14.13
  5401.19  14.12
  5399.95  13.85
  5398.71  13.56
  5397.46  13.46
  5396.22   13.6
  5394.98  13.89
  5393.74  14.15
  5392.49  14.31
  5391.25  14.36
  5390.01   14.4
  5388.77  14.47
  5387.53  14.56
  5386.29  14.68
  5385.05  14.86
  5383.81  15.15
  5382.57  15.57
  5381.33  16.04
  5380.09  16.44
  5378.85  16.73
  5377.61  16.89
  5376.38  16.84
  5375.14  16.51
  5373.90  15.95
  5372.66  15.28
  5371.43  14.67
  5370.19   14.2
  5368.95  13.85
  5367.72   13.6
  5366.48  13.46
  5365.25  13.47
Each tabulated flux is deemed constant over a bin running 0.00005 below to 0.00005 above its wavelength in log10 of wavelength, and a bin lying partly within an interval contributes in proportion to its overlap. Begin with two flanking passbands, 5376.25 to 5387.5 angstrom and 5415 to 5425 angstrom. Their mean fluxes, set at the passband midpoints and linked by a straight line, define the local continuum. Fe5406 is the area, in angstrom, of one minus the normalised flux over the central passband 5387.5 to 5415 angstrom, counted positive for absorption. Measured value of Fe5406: 3.06 angstrom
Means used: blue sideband 15.8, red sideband 15.2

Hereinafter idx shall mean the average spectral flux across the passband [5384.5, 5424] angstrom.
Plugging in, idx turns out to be 14.2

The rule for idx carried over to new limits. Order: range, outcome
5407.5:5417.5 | 14.1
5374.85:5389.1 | 15.7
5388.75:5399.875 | 14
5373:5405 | 14.9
